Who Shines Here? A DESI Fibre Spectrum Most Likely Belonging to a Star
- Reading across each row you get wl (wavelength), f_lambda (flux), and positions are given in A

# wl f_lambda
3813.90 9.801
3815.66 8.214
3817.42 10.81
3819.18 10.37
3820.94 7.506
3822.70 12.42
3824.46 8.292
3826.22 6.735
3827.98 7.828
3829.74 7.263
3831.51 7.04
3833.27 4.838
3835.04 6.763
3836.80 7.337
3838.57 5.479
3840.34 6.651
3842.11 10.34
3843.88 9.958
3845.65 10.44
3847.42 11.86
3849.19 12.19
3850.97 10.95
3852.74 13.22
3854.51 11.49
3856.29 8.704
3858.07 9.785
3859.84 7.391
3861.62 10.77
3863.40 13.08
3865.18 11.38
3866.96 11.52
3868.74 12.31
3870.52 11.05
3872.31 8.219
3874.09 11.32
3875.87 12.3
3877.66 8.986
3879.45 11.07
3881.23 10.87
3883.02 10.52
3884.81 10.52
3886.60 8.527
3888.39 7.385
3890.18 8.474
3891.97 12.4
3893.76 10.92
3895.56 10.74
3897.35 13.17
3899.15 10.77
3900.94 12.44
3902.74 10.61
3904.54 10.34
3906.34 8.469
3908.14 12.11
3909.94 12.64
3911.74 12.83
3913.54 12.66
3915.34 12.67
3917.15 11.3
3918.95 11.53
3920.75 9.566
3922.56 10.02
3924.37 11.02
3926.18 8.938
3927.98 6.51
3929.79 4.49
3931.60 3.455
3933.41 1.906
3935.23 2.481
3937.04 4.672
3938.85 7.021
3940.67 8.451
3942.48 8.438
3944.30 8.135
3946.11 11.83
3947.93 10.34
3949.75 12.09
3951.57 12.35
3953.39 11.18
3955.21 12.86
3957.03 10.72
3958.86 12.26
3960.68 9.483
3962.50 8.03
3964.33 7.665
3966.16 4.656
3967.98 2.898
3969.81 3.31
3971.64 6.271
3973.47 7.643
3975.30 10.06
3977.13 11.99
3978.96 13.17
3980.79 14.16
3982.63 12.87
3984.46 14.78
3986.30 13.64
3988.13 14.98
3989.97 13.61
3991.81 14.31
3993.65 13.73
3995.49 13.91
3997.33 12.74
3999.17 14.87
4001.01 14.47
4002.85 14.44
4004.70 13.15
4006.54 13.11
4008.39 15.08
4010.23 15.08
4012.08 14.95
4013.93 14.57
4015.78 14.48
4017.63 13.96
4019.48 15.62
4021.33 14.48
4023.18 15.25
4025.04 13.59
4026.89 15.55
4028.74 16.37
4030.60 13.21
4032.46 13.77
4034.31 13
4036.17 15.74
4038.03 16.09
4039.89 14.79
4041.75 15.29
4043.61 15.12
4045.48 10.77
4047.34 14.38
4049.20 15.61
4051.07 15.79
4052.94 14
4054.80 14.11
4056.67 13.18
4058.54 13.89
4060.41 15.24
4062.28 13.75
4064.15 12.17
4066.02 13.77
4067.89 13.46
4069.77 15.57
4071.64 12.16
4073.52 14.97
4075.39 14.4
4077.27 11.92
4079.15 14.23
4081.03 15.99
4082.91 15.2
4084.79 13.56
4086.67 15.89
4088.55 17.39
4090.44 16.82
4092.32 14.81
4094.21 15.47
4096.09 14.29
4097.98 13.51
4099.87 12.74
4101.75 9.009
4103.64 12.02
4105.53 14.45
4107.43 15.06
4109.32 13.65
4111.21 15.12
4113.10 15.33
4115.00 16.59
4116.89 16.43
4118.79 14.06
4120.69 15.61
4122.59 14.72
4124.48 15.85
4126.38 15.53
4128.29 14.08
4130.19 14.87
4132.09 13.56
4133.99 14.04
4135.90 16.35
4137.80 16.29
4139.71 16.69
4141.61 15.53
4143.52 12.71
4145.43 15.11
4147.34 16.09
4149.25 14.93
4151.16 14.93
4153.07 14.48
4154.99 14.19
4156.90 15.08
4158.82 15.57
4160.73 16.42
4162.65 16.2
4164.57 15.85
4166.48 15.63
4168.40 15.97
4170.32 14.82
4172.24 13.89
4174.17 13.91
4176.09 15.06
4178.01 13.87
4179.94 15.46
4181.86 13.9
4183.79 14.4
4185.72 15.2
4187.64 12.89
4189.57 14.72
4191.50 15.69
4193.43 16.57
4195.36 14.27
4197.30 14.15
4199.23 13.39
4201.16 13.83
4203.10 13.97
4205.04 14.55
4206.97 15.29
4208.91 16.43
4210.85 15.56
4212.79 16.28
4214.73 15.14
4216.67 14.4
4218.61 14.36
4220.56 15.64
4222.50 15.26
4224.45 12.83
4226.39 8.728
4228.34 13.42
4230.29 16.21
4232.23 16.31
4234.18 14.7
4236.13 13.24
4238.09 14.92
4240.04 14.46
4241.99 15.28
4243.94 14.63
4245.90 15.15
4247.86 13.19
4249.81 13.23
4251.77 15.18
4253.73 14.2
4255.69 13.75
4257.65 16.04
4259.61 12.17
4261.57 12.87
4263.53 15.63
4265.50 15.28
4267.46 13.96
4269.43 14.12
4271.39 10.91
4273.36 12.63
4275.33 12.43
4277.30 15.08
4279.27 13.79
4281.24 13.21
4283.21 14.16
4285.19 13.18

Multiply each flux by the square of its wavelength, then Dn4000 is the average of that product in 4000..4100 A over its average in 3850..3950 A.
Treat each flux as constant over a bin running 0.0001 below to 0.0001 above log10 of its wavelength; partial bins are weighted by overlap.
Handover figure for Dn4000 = 1.58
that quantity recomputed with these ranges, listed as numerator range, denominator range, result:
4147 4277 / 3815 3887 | 1.79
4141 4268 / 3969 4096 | 1.14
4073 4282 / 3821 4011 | 1.62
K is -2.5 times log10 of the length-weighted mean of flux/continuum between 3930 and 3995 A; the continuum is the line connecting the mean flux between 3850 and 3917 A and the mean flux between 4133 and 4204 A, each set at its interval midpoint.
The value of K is 0.25 mag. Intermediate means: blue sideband 10.9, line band 9.57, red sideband 14.9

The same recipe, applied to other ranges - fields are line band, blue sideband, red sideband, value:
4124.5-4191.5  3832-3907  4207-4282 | -0.13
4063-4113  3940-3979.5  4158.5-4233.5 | -0.16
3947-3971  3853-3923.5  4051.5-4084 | 0.31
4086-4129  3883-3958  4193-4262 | -0.17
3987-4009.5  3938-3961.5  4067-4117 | -0.19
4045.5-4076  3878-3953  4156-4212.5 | -0.13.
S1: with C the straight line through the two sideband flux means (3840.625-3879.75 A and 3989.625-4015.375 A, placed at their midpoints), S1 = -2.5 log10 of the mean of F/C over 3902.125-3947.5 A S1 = 0.348 mag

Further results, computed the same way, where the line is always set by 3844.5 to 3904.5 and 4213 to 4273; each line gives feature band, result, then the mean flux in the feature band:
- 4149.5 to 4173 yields -0.14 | 15.3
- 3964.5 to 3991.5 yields 0.14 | 10.3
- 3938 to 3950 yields 0.22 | 9.34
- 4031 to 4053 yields -0.18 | 14.5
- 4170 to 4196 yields -0.08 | 14.6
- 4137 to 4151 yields -0.16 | 15.3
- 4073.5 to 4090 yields -0.17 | 14.9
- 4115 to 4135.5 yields -0.15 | 15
